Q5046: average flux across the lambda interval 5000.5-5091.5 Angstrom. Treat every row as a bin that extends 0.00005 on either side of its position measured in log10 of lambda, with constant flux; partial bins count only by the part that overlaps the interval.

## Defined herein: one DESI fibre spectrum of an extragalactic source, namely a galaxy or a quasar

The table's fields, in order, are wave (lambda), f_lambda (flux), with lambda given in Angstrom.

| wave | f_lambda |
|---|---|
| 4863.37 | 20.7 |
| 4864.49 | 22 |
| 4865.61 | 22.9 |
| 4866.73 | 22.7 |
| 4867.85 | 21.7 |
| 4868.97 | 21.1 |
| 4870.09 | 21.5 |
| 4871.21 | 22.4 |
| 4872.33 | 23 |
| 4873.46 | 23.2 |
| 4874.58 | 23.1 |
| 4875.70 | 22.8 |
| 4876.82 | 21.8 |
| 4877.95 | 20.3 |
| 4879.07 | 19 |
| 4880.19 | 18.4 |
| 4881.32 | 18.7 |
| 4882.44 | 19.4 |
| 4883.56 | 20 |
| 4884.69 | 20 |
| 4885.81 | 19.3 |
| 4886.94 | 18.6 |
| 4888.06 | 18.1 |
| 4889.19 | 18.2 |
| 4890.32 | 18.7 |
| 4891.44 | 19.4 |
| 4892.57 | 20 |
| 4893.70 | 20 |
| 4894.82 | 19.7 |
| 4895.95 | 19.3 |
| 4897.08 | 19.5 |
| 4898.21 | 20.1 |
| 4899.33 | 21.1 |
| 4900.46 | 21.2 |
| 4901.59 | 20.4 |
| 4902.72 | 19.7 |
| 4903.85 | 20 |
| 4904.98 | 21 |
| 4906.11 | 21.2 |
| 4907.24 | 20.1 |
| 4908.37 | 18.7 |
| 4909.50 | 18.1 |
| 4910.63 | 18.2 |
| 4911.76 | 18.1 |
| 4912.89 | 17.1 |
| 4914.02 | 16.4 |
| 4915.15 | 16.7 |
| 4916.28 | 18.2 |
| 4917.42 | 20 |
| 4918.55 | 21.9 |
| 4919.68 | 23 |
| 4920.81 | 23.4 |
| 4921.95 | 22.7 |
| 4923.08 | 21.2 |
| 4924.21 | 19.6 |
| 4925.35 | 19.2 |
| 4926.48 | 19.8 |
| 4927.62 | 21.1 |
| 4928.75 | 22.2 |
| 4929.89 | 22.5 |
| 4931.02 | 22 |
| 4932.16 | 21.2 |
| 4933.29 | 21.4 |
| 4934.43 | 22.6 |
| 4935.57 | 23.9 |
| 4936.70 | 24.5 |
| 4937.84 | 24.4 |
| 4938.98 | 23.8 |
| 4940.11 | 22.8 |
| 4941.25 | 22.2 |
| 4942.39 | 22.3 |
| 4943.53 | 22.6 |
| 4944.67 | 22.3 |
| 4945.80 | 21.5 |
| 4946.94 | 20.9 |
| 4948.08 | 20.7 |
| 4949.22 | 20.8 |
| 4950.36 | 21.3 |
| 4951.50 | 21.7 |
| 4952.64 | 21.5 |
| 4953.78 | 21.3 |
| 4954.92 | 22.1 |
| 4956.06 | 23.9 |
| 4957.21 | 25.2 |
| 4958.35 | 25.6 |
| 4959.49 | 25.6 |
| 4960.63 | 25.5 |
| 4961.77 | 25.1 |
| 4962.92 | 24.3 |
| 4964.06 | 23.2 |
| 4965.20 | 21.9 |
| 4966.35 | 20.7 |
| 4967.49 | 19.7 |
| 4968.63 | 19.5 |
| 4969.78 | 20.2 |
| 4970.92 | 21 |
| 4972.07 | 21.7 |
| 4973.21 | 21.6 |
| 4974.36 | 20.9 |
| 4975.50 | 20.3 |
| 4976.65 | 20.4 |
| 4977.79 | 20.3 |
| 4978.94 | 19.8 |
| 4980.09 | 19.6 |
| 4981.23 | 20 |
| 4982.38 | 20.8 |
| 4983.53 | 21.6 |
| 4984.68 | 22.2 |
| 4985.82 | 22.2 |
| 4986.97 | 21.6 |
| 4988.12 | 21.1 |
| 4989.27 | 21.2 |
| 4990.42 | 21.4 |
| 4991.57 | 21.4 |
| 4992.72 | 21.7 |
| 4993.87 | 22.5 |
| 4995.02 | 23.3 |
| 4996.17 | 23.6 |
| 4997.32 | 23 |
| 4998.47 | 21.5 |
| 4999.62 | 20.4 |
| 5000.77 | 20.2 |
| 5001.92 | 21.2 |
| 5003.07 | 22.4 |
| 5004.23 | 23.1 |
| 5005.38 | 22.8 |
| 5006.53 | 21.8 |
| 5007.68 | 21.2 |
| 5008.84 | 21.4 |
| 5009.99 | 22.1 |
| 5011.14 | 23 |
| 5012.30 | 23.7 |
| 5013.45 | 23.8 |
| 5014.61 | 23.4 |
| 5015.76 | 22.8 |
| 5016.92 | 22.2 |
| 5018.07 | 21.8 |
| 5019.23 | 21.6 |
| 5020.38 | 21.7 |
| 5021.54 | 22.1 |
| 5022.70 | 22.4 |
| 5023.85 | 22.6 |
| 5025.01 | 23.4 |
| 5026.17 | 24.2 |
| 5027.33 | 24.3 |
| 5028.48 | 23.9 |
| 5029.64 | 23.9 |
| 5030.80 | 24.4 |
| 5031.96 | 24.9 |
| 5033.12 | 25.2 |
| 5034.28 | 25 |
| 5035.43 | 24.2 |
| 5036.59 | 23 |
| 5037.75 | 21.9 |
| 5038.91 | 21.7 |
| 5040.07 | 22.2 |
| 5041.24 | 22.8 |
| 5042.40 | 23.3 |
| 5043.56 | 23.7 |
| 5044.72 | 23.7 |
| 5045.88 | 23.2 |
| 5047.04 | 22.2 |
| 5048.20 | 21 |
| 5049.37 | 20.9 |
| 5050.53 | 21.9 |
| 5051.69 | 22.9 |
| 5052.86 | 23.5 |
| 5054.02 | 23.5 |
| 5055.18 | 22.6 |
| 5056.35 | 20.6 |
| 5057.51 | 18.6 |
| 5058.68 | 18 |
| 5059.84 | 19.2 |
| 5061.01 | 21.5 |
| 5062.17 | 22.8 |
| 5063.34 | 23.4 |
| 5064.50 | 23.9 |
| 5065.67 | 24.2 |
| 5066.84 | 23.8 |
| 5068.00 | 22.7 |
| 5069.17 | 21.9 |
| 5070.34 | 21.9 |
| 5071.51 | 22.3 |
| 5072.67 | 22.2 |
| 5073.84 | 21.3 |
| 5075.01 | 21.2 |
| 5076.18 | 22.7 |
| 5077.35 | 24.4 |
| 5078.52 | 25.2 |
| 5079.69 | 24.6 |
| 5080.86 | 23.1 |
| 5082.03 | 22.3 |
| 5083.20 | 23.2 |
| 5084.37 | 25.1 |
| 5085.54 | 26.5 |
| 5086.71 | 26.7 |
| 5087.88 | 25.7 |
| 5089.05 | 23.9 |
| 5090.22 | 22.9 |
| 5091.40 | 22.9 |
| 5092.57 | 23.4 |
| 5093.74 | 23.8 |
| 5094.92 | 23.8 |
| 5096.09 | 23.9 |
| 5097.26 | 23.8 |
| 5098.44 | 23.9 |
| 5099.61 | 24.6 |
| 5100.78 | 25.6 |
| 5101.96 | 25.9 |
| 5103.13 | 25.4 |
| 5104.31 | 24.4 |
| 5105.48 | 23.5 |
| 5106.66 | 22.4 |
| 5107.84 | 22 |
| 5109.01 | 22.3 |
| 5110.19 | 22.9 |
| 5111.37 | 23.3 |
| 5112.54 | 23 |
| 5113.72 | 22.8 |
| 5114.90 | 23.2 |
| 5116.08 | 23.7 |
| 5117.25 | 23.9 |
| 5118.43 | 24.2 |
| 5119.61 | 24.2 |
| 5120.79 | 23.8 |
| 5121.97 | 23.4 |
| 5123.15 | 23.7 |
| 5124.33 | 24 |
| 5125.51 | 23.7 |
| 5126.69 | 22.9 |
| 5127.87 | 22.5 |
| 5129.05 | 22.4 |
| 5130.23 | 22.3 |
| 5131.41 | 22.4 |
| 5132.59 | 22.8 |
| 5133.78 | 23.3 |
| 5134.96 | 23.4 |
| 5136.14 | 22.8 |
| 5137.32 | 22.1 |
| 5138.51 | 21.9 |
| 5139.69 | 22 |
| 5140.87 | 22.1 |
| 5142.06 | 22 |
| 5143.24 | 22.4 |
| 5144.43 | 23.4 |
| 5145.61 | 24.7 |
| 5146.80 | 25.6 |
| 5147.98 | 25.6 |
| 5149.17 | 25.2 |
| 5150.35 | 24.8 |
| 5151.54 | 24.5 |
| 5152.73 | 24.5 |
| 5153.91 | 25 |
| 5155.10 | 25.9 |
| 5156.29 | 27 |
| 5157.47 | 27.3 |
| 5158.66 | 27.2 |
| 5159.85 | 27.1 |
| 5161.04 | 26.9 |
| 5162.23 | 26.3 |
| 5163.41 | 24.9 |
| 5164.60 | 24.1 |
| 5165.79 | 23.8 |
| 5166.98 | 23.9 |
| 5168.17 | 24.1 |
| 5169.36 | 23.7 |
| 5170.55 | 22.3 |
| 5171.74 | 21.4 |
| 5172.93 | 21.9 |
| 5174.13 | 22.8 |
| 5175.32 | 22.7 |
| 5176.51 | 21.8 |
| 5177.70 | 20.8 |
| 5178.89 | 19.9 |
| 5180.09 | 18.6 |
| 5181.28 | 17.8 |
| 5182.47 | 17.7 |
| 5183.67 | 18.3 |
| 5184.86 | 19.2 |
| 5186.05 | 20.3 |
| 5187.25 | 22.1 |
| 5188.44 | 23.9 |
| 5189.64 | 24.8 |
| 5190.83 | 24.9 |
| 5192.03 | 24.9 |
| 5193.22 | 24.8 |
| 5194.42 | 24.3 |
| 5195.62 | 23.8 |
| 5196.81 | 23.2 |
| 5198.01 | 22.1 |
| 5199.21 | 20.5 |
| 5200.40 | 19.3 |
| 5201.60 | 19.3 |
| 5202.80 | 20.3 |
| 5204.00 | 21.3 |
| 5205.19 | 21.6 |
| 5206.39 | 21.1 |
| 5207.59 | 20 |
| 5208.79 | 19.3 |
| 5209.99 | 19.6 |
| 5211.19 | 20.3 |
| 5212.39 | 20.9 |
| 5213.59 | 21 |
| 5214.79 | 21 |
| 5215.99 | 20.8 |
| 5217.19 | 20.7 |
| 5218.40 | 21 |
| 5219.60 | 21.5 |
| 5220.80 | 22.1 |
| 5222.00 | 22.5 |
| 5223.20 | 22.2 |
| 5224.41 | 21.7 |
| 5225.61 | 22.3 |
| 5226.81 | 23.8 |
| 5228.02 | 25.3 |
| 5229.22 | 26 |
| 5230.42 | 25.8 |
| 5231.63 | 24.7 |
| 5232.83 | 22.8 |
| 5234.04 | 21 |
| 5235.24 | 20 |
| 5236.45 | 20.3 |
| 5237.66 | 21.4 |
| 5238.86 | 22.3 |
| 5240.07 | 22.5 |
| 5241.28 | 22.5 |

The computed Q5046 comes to 22.8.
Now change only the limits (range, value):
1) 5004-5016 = 22.6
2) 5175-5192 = 21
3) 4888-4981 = 21.1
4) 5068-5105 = 23.8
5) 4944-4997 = 21.8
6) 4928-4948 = 22.5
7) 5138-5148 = 23.2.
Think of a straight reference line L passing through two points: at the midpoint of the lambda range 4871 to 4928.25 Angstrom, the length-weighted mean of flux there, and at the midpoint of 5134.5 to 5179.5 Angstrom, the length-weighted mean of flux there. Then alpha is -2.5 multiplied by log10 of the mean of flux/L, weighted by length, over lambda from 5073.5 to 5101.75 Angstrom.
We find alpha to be -0.05 mag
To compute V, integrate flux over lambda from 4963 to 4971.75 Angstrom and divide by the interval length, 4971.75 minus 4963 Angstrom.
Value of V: 21.1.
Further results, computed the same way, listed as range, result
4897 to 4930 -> 20.1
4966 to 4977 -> 20.6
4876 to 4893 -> 19.4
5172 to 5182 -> 20.8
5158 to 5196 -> 22.8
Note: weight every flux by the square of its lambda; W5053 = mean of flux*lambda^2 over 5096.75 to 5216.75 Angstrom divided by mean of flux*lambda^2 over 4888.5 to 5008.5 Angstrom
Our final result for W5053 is 1.2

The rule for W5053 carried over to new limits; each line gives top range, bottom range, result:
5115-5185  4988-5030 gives 1.10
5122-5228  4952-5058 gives 1.08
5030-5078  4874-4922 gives 1.21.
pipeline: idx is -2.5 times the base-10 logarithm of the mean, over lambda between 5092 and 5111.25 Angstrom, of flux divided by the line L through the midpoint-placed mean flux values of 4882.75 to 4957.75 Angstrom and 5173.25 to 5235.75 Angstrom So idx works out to -0.12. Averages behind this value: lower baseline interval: 20.8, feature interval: 23.8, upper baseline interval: 21.7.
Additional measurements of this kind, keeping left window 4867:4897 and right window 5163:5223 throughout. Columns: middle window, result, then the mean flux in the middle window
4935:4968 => -0.11 mag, 22.8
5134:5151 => -0.10 mag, 23.4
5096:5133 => -0.11 mag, 23.5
